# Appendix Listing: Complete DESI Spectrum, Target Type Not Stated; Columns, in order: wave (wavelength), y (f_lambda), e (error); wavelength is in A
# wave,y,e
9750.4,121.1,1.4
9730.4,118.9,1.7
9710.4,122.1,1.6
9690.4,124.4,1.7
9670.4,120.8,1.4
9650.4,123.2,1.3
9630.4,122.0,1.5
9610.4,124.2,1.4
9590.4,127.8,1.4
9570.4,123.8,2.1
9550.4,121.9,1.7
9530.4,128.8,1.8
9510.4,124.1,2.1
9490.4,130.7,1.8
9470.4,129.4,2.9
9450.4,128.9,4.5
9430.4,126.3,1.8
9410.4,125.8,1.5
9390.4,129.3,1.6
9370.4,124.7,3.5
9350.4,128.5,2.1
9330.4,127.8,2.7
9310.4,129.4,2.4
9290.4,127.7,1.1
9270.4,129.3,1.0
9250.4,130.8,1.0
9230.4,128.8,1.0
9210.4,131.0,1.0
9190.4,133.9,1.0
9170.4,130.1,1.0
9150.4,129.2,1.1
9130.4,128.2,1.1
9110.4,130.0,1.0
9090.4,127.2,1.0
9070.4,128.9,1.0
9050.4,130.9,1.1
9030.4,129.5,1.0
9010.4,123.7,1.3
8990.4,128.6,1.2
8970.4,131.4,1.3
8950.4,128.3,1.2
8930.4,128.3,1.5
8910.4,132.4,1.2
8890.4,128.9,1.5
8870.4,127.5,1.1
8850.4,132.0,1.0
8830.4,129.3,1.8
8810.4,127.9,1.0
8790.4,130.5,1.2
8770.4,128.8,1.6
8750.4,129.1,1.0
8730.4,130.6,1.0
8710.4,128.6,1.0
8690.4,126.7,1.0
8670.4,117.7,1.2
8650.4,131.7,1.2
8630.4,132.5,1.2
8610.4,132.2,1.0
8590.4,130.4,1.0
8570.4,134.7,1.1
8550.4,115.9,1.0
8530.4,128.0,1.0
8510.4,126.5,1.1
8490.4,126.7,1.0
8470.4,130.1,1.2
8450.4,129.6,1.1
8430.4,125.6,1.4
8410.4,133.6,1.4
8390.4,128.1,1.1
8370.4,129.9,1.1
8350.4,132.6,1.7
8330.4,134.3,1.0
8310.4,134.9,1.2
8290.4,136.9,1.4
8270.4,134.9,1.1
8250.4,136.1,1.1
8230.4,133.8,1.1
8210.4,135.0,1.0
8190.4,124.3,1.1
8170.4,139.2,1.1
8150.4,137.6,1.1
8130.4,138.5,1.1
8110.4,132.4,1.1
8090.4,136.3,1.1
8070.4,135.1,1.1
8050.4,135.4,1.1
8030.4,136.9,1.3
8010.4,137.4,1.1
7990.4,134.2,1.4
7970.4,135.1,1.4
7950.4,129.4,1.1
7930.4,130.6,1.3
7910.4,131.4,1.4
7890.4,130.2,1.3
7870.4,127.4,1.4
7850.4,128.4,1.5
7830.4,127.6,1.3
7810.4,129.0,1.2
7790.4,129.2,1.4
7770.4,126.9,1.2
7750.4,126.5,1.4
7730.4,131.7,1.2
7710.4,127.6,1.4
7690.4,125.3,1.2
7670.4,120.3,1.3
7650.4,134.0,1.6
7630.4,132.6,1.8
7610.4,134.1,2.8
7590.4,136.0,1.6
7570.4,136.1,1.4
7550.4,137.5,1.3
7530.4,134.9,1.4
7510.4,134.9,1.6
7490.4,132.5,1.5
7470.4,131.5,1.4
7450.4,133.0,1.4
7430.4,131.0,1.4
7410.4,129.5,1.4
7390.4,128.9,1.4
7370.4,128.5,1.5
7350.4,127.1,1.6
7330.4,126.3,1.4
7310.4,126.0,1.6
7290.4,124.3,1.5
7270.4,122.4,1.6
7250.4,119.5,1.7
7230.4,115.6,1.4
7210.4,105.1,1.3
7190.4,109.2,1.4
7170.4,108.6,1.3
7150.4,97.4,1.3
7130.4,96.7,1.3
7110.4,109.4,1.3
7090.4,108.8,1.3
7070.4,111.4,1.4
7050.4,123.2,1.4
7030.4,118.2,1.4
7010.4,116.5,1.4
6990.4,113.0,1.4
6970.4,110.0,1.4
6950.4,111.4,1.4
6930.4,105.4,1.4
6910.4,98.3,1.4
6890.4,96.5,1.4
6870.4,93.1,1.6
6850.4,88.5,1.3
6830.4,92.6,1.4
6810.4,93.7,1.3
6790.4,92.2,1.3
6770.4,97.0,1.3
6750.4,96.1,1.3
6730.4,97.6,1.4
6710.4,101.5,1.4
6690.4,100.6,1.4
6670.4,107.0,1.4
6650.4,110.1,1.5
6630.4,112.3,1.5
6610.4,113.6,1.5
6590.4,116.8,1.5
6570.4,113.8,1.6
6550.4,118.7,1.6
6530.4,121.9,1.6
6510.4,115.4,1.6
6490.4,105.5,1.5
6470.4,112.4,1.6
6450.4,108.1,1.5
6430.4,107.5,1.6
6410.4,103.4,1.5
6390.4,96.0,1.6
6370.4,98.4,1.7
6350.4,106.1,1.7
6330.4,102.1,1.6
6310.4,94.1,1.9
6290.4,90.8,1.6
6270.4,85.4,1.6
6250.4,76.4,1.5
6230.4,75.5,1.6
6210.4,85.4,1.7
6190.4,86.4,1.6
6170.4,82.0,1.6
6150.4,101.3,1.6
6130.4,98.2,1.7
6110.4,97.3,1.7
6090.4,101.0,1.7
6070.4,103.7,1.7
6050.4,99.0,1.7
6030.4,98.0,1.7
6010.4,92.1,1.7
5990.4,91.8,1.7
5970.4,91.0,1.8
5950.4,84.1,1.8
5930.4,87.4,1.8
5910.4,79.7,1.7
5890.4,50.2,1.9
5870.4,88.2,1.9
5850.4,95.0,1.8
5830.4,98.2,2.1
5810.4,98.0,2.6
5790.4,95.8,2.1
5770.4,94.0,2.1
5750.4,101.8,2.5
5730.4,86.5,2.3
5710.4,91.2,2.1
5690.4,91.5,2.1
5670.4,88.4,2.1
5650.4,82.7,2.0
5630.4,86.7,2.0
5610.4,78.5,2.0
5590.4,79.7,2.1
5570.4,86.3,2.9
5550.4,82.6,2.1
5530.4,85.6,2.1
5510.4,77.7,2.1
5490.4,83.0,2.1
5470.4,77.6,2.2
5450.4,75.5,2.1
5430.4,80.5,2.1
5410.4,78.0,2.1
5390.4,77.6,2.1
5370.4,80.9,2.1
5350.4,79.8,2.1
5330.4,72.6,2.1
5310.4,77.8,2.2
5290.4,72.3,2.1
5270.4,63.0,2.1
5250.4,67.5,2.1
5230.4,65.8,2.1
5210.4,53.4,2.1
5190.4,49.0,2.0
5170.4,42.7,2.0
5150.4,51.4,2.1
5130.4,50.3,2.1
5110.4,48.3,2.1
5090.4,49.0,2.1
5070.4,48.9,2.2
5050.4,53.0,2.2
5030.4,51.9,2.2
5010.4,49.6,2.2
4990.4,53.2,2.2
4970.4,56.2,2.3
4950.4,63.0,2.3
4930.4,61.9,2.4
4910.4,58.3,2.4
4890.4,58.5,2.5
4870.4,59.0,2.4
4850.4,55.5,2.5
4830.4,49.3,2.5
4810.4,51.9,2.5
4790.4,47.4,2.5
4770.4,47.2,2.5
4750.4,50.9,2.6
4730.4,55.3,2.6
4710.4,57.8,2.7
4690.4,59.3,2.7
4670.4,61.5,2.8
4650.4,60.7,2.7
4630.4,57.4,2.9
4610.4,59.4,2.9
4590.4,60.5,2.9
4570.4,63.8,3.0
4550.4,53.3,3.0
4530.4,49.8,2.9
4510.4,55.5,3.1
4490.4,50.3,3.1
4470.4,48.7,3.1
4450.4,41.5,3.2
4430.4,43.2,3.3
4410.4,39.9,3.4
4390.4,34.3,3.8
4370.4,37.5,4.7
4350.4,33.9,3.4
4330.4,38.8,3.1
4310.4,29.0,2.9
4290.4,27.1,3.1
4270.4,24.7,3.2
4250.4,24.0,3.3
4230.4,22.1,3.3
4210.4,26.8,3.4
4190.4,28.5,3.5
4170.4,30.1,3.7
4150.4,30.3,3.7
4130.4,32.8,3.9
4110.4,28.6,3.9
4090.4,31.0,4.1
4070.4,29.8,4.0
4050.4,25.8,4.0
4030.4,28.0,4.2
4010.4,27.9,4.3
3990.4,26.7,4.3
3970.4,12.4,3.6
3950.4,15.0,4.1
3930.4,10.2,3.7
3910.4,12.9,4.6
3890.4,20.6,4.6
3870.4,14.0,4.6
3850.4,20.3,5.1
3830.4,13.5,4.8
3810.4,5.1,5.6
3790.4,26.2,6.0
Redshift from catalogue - 0.00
